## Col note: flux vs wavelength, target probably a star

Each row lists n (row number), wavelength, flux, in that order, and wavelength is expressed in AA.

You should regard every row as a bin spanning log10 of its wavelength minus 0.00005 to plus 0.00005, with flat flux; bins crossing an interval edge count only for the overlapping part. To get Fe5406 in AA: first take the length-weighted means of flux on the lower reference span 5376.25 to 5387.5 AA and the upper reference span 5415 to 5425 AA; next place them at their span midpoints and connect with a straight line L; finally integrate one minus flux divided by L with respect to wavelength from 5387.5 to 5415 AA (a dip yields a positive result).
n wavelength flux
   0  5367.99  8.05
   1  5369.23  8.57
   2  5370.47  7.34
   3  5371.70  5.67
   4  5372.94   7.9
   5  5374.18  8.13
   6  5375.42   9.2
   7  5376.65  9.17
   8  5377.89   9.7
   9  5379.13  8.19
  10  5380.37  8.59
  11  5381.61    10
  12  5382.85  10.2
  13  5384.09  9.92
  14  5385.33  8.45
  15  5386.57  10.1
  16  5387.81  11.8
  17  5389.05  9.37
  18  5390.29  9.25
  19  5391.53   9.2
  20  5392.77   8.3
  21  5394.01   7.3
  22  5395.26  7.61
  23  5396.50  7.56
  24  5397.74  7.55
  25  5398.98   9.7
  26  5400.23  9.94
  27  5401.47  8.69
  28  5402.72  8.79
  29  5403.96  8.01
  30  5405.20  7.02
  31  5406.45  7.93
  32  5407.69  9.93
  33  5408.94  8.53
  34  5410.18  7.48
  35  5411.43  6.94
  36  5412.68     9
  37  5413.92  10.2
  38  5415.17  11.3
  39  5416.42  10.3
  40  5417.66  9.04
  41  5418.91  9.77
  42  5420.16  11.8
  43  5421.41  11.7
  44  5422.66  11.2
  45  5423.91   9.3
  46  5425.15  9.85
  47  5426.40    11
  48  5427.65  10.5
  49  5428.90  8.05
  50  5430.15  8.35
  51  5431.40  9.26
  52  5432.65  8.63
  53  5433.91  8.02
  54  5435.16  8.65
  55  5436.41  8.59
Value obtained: 3.6 AA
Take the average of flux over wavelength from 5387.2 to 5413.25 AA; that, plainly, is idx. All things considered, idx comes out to 8.56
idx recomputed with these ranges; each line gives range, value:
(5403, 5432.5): 9.4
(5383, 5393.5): 9.56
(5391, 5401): 8.39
